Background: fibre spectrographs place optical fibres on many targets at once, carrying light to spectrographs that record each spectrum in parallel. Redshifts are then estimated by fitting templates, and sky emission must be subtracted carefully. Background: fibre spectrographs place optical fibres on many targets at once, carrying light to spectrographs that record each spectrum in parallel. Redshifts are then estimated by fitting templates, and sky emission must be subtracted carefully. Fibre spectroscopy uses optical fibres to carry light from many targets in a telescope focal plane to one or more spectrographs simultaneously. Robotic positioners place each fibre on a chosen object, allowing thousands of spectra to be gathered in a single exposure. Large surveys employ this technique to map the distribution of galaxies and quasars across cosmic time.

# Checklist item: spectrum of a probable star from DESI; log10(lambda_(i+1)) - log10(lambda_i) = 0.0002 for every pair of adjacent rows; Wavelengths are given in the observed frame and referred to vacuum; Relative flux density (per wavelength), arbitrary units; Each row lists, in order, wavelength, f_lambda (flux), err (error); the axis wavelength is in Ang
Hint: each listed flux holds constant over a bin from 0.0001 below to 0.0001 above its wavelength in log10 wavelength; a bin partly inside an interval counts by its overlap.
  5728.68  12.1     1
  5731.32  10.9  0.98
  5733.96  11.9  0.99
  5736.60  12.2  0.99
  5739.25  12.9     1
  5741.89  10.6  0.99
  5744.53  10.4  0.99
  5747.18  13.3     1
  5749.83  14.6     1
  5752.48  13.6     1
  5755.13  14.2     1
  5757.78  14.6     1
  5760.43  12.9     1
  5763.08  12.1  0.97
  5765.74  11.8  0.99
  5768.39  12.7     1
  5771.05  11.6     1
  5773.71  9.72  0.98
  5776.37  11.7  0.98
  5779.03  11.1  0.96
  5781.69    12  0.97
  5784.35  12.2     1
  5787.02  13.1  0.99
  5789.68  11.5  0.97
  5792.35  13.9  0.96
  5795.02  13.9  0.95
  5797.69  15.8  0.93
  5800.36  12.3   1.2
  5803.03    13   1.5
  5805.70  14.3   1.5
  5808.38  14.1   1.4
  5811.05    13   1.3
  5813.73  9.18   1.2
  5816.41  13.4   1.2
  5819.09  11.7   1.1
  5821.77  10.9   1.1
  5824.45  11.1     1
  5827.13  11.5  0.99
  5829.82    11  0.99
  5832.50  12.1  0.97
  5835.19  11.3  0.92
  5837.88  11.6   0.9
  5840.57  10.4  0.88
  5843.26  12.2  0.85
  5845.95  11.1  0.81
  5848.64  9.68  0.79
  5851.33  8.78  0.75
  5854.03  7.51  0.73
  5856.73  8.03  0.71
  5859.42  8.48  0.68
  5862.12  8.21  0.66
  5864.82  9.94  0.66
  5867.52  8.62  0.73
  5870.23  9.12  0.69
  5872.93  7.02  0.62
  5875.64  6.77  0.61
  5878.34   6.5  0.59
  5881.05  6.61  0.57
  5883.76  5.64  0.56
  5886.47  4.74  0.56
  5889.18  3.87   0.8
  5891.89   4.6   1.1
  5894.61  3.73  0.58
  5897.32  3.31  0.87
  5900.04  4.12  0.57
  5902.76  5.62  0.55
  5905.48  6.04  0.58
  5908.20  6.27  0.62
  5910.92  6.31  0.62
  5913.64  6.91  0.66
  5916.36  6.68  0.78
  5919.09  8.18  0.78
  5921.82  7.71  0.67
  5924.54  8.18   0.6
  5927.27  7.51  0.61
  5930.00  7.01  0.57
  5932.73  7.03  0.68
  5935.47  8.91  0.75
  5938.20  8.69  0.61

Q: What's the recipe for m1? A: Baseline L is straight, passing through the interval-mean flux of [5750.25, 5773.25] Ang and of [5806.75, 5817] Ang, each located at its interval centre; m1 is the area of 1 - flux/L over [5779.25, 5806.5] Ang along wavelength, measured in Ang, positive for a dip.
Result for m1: -1.1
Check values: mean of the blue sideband 12.9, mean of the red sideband 12.4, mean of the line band 13.1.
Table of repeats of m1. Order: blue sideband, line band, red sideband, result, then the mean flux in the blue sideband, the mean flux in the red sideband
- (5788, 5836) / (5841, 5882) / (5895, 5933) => 4.04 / 12.5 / 6.41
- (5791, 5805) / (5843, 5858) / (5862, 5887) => 0.10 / 13.8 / 7.36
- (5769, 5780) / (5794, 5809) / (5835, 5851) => -3.88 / 11.1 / 10.9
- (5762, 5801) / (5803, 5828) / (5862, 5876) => -3.13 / 12.4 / 8.39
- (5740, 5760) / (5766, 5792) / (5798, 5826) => 1.89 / 13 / 12.4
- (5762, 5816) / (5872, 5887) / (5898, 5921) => 2.92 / 12.5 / 6.21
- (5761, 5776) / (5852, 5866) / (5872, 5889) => -2.65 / 11.7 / 6.03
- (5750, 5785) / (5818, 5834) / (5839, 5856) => -1.23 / 12.4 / 9.9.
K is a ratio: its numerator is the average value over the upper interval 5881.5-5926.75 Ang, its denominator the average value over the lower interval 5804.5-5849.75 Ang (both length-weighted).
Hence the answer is 0.5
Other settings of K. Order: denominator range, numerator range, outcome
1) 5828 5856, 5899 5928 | 0.64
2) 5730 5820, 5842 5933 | 0.57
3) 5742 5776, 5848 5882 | 0.65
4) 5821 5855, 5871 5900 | 0.49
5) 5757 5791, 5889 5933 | 0.51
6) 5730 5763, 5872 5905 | 0.41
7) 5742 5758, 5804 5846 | 0.90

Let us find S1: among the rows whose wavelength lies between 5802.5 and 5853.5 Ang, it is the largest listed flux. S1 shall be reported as 14.3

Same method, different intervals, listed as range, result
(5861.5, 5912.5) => 9.94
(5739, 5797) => 14.6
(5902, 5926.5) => 8.18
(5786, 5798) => 15.8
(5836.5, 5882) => 12.2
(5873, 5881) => 6.77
